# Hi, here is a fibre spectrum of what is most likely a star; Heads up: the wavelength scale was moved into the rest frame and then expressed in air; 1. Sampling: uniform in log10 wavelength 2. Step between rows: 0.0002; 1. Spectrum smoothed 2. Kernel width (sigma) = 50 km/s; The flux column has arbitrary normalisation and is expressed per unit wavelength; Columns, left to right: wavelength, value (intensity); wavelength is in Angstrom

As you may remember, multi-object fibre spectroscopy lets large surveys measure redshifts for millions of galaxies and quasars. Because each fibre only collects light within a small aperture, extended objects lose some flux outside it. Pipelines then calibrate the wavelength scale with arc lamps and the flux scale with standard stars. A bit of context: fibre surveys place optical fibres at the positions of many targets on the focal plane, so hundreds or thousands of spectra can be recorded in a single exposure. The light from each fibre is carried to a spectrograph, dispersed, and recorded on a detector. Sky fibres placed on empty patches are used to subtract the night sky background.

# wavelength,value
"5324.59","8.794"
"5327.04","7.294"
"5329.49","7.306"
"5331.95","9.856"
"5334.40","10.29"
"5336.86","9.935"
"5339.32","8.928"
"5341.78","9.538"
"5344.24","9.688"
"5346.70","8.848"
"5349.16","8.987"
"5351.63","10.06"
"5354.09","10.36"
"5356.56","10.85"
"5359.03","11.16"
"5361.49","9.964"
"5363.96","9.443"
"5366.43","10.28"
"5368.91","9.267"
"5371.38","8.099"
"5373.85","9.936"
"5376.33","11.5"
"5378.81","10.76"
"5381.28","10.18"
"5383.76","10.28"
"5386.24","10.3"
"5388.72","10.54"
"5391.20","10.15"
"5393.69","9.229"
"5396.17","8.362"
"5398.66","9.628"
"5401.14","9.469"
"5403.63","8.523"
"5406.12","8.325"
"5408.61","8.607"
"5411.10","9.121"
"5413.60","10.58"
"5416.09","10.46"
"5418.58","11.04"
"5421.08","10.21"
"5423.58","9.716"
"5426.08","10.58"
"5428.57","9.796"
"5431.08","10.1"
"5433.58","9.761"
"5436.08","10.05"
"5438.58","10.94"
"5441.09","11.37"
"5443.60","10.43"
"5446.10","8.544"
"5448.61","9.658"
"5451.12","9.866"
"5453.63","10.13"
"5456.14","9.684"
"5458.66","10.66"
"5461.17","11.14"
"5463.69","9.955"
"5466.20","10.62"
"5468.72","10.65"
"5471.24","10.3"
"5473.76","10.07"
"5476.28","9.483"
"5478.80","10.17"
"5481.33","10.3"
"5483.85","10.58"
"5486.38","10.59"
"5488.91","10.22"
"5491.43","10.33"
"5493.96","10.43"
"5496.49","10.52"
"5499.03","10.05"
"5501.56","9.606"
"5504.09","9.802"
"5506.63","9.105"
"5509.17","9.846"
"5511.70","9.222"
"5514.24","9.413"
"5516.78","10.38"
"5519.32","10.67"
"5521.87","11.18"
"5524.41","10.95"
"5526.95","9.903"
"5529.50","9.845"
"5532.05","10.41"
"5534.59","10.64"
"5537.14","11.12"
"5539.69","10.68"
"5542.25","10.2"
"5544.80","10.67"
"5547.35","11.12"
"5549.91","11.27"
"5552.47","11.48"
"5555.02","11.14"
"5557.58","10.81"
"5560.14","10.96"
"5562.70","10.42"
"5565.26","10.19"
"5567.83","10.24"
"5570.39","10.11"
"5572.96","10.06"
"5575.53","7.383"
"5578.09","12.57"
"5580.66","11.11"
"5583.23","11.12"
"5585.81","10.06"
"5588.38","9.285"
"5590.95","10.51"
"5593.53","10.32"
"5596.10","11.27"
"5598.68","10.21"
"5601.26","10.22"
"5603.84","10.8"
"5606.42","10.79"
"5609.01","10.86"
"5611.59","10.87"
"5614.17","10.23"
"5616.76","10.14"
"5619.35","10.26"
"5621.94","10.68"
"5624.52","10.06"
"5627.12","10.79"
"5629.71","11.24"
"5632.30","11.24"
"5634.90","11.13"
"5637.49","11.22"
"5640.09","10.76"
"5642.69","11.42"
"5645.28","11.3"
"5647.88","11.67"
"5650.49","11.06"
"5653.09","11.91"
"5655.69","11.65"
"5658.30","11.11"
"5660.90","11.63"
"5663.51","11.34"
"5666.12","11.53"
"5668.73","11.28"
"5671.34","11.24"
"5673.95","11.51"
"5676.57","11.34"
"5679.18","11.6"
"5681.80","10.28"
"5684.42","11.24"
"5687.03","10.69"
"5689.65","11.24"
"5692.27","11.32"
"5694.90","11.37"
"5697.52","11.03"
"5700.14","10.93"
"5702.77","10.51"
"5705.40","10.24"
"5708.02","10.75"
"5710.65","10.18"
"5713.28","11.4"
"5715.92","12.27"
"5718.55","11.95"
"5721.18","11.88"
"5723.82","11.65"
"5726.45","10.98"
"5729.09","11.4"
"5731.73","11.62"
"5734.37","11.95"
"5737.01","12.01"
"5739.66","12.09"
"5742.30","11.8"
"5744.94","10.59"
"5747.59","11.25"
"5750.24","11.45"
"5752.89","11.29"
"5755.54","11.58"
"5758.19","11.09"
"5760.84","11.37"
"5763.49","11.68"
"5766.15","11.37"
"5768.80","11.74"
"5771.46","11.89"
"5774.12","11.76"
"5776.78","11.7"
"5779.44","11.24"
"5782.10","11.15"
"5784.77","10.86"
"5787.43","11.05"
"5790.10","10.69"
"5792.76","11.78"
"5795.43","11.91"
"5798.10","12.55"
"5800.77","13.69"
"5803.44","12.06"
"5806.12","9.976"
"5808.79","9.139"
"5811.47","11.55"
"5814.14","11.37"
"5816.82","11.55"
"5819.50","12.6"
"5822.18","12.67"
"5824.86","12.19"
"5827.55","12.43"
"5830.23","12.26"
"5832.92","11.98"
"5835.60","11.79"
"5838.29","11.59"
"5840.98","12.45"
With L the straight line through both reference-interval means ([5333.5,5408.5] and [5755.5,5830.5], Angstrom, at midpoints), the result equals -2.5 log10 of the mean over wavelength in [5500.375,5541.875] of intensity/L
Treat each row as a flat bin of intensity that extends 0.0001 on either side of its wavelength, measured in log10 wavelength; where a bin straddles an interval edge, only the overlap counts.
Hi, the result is 0.02 mag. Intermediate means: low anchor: 9.74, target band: 10.2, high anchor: 11.6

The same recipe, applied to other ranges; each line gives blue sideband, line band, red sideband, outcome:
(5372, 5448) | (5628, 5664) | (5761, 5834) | -0.03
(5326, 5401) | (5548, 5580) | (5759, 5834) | 0.00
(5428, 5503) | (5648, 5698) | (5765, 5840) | -0.02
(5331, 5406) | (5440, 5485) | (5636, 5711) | 0.00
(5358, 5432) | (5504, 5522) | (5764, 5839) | 0.05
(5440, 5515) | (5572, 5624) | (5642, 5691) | 0.04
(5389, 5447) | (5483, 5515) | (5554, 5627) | 0.01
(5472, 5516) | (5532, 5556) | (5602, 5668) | -0.05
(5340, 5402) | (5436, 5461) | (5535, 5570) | 0.01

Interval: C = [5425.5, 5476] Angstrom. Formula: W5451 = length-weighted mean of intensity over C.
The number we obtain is 10.2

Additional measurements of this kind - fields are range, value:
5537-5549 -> 10.7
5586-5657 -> 10.8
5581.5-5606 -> 10.4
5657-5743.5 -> 11.3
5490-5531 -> 10.1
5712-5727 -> 11.7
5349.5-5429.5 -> 9.89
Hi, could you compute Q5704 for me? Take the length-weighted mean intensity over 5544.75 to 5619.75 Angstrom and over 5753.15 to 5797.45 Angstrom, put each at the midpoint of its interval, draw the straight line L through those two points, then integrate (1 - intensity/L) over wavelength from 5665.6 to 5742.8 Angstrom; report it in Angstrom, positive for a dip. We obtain -1.3 Angstrom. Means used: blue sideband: 10.5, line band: 11.3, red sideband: 11.4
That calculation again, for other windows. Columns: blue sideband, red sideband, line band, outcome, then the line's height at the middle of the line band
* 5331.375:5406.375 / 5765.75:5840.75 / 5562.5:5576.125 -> 1.1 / 10.7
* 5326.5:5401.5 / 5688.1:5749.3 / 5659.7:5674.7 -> -0.4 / 11.1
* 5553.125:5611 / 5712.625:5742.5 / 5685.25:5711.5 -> 1.5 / 11.5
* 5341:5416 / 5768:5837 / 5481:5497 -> -0.3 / 10.2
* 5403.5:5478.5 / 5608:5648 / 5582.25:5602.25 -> 0.6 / 10.7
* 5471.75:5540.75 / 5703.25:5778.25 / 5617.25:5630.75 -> 0.3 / 10.8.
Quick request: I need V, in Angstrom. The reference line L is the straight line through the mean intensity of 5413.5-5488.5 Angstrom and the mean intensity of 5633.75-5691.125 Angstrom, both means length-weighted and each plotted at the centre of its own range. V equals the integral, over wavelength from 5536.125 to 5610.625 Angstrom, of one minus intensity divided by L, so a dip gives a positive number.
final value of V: 1.8 Angstrom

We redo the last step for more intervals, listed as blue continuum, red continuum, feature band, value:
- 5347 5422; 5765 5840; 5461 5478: -0.1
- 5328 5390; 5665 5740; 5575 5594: 0.7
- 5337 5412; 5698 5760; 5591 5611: 0.2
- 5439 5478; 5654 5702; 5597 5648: 0.9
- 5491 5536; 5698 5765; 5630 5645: -0.5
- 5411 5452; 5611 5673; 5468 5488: 0.2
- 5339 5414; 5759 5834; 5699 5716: 0.7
